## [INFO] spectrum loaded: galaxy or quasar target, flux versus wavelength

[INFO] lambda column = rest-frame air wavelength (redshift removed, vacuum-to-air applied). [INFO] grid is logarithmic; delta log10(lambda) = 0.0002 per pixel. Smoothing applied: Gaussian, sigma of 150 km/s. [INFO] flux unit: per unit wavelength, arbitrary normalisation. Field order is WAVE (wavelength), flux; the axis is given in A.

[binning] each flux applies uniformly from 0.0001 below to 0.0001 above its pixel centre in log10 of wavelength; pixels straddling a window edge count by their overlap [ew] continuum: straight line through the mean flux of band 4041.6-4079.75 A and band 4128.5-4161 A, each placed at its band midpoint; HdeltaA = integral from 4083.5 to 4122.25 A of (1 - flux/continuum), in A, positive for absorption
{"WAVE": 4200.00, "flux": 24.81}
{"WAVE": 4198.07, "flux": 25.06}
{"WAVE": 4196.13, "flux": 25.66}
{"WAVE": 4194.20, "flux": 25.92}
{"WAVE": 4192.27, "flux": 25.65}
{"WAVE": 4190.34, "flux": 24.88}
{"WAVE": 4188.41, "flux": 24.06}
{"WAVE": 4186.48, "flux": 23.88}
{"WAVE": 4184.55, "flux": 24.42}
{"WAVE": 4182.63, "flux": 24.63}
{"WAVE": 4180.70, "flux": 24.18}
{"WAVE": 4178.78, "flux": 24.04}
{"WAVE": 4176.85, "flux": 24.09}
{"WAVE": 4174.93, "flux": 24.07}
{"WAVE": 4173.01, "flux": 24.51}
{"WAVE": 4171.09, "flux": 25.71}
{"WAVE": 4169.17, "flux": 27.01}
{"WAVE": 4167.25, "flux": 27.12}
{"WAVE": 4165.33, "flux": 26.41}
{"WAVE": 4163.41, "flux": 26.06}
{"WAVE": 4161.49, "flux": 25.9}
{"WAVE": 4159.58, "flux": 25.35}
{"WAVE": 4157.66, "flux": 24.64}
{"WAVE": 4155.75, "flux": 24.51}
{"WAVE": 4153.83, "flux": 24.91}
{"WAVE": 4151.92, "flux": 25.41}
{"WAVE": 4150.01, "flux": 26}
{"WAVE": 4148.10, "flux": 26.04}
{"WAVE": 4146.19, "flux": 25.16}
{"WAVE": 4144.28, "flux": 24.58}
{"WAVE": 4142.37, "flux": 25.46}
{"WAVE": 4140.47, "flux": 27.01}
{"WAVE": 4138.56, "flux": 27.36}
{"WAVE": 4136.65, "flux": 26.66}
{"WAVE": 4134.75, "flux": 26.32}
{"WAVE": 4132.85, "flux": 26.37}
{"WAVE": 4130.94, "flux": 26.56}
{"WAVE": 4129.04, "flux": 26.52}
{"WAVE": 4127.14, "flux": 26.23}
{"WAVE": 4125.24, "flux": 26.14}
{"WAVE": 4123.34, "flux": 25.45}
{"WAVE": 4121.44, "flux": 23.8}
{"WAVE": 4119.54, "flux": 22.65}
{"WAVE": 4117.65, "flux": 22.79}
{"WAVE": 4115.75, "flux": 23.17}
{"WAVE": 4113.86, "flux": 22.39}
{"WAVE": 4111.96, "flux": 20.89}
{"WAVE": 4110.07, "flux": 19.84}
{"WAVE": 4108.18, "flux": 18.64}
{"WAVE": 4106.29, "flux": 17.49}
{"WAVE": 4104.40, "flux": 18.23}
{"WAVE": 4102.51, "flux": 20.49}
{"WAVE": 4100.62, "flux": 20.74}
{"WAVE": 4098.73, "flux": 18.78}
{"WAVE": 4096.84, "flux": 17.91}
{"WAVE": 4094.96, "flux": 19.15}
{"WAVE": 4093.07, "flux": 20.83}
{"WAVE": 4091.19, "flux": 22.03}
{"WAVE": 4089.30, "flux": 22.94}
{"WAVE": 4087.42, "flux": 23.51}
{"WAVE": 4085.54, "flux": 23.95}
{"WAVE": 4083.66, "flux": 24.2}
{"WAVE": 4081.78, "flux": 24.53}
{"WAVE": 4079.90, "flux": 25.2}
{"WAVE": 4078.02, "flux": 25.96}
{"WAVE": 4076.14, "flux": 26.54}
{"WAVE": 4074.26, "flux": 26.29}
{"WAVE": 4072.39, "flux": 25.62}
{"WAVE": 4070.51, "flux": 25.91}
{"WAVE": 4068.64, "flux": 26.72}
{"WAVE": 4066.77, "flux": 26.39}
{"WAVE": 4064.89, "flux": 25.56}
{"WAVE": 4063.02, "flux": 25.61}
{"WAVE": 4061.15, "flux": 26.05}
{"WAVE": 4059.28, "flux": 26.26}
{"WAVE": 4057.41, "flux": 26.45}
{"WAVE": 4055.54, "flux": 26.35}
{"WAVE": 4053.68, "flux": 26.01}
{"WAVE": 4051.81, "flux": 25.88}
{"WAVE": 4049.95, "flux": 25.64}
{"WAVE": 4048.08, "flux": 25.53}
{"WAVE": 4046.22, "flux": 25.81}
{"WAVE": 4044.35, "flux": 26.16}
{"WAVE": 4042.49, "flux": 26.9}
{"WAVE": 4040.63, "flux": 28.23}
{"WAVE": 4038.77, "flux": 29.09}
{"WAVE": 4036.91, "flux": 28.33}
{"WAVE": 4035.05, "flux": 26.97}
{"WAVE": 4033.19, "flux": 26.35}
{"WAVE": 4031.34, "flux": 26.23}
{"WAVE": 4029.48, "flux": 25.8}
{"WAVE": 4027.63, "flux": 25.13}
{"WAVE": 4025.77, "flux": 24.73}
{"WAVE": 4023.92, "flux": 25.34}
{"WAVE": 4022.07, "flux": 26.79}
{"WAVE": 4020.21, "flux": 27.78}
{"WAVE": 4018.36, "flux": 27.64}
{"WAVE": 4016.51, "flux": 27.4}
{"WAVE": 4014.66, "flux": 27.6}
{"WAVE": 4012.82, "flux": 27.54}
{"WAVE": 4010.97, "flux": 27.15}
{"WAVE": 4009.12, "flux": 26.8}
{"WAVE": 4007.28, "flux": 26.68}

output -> 7.2 A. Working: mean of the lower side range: 26.1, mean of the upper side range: 25.8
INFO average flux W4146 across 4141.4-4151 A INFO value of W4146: 25.5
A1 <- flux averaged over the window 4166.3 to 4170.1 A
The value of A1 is 27.1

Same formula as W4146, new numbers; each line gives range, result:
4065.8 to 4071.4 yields 26.3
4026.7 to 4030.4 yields 25.5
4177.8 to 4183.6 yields 24.3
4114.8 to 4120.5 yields 22.9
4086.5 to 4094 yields 22.3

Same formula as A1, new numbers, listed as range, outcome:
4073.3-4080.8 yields 26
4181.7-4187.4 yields 24.3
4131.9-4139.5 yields 26.7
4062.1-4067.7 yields 25.8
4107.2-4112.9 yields 19.8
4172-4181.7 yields 24.2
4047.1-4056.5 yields 25.9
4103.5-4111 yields 18.6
